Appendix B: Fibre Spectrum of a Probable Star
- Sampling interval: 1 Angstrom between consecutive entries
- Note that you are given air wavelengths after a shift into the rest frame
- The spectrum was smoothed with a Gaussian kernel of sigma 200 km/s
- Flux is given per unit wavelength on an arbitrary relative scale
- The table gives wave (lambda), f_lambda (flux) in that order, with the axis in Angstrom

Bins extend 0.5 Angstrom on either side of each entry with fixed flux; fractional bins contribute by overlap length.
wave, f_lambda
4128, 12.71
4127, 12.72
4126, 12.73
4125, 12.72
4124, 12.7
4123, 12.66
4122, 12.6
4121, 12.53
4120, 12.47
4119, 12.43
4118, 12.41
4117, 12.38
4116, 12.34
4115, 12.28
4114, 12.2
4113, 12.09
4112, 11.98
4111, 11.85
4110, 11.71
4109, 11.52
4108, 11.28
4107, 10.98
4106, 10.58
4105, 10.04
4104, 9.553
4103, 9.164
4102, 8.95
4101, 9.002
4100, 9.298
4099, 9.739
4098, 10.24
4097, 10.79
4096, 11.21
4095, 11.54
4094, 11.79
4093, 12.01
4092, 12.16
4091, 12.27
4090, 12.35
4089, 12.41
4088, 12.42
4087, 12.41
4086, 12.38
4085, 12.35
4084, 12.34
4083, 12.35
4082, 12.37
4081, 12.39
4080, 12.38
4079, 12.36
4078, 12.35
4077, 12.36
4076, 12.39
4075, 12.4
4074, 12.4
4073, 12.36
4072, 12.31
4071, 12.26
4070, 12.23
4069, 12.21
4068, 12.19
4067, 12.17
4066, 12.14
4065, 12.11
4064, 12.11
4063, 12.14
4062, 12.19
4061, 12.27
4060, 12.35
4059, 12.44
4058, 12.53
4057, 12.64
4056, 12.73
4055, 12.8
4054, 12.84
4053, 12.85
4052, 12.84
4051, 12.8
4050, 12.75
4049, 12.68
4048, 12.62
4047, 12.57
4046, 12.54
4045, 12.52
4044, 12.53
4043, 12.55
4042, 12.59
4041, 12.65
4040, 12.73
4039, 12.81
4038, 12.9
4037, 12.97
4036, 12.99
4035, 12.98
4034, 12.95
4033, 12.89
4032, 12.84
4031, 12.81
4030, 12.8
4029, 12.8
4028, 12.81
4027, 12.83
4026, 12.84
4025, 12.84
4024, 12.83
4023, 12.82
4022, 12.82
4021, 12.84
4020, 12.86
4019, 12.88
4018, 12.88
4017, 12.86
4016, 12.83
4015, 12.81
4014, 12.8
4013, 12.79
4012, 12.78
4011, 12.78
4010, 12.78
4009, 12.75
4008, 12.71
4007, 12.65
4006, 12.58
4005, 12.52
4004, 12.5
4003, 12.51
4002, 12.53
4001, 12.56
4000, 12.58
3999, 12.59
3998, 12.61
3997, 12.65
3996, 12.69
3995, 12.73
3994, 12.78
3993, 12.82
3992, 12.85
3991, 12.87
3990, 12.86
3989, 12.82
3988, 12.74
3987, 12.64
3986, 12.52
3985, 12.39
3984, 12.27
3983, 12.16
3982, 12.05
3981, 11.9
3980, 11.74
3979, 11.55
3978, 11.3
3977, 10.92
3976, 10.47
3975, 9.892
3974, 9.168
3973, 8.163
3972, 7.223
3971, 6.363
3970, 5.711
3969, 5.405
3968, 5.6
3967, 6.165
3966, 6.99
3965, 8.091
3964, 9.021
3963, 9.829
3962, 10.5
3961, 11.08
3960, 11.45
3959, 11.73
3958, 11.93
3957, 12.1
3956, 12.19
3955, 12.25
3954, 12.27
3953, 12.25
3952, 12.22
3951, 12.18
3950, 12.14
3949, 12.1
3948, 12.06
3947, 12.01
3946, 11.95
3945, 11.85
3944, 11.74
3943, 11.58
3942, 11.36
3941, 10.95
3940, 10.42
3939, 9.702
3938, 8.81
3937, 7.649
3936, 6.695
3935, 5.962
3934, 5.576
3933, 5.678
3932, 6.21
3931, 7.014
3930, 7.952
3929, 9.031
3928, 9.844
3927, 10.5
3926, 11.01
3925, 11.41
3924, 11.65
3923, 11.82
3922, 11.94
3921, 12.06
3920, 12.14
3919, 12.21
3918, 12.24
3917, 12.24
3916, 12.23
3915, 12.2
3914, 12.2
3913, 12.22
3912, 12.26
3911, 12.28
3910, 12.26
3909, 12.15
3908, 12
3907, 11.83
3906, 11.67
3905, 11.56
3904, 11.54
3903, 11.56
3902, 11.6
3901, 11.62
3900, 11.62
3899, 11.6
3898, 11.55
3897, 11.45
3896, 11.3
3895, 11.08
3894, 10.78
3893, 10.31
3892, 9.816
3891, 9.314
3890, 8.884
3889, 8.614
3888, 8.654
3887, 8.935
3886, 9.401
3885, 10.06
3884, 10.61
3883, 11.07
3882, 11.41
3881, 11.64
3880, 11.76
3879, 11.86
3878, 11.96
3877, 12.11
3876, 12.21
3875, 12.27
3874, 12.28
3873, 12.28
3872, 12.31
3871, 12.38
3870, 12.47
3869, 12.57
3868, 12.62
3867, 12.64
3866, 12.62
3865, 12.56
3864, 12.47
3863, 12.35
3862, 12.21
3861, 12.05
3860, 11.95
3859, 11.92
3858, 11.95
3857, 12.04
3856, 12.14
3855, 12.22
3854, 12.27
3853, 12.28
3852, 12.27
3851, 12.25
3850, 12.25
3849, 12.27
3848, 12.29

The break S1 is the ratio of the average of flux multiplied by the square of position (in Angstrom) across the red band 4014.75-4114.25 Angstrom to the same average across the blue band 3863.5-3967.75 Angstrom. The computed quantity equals 1.20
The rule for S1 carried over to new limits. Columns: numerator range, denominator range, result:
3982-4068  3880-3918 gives 1.21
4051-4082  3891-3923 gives 1.15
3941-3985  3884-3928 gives 0.96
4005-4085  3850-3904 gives 1.19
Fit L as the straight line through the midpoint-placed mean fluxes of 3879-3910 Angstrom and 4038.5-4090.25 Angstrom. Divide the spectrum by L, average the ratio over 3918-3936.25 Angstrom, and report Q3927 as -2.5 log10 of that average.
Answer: 0.18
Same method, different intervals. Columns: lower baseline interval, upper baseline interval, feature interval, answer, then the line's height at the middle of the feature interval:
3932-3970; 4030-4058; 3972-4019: -0.084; 11.3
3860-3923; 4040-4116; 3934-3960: 0.072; 11.7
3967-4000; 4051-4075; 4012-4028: -0.107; 11.6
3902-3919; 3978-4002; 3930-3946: 0.350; 12.2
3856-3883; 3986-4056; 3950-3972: 0.268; 12.5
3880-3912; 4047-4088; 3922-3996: 0.107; 11.5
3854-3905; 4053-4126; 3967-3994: 0.107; 11.7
